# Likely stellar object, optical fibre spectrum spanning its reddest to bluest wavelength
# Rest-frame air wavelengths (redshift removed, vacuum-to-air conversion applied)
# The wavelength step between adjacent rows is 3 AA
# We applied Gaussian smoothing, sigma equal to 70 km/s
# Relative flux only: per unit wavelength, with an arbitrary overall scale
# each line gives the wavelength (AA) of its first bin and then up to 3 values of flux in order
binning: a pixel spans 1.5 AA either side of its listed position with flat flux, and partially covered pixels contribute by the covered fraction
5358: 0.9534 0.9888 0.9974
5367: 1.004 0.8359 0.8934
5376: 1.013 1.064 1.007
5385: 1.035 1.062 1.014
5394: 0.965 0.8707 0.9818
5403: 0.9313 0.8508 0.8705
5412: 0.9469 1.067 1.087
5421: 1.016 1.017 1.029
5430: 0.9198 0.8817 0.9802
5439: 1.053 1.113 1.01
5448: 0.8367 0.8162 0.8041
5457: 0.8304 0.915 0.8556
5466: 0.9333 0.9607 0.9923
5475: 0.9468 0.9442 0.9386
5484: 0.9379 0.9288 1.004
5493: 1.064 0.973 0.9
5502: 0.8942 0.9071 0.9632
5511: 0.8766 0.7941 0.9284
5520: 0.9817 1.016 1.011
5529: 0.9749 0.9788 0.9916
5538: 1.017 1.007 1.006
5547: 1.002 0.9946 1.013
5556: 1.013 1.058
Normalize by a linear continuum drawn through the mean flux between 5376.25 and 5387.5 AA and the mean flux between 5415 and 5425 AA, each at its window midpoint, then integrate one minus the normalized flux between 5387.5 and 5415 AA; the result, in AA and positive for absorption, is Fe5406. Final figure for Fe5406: 2.5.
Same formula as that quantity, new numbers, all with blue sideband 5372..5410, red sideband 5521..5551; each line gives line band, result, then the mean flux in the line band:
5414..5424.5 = -0.80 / 1.05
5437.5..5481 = 2.36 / 0.93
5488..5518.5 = 1.91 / 0.93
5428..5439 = 0.32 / 0.949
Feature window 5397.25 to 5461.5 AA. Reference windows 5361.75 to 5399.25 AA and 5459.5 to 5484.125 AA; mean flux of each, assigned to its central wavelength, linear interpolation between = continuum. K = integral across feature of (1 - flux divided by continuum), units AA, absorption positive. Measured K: 0.6 AA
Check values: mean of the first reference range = 0.98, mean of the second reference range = 0.937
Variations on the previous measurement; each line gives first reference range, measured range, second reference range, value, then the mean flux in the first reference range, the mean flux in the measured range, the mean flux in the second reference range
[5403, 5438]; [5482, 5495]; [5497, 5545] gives -0.32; 0.969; 0.982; 0.953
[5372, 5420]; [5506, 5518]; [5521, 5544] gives 1.29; 0.98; 0.89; 1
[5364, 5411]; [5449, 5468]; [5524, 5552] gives 2.28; 0.961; 0.861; 0.999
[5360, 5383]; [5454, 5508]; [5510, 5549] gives 2.07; 0.974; 0.934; 0.97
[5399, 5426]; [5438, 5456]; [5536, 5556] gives 0.92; 0.975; 0.933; 1.01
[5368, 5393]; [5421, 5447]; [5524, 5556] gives -0.12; 0.99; 0.998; 1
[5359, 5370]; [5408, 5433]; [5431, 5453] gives -0.85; 0.973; 0.99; 0.952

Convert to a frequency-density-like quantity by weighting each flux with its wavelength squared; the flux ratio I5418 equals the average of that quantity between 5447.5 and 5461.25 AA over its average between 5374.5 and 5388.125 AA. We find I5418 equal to 0.83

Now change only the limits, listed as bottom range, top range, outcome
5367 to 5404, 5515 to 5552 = 1.07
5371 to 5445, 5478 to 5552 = 1.02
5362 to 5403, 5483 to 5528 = 1.01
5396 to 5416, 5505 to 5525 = 1.04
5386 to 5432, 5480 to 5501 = 1.02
